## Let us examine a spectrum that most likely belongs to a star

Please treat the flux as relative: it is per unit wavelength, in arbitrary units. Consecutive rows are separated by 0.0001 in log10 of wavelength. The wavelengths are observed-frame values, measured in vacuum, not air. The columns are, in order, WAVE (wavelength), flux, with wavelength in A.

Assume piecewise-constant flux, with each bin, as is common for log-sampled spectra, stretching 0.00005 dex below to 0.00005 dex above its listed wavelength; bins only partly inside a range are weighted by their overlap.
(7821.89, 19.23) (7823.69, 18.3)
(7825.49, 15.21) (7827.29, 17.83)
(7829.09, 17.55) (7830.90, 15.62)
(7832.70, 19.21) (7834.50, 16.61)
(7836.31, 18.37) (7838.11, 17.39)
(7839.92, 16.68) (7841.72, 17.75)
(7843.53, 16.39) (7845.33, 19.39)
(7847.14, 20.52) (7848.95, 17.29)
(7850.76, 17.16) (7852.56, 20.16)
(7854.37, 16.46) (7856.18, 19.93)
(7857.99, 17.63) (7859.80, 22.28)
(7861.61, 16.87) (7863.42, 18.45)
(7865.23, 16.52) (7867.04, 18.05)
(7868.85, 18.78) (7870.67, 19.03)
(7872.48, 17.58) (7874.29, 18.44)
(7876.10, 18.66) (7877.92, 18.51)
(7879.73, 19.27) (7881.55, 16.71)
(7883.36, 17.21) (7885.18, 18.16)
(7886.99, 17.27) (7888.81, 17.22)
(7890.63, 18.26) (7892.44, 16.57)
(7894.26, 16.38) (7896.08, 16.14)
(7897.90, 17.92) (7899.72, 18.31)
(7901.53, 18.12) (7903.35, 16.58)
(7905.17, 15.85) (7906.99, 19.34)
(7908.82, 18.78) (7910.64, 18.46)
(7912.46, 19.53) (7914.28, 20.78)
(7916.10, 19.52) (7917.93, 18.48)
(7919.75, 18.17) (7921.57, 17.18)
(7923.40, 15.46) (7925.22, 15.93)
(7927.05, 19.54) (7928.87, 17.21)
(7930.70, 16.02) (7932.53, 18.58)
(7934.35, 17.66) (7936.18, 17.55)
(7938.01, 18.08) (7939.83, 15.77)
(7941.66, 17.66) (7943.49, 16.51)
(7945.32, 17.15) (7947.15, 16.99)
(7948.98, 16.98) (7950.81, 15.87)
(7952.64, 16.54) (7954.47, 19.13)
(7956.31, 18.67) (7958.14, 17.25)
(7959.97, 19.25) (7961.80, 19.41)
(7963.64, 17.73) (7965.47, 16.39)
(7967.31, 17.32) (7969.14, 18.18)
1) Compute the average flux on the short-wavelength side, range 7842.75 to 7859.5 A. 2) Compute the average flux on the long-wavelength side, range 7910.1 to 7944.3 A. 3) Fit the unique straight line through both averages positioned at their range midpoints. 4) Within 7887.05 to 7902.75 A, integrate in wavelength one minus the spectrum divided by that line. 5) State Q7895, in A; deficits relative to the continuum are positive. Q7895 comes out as 0.6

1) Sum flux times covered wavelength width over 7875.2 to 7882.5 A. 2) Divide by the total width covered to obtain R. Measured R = 18.3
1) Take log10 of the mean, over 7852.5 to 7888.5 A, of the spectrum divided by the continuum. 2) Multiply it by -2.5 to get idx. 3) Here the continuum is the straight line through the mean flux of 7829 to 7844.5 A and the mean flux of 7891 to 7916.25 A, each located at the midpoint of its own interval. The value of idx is -0.04 mag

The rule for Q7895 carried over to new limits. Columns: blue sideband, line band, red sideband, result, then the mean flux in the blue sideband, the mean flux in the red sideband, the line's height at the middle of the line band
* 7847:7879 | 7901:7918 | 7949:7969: -0.44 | 18.4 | 17.7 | 18.1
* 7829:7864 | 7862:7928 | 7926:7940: -0.29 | 18.1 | 17.6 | 17.8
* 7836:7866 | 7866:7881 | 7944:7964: -0.32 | 18.2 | 17.7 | 18.1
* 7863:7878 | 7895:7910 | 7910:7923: 0.77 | 18.2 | 18.7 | 18.6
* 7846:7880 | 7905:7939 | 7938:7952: -1.51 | 18.5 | 16.8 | 17.3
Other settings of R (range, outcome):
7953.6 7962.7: 18.7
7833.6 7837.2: 17.5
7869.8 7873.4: 18.3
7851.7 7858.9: 18.5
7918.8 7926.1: 16.7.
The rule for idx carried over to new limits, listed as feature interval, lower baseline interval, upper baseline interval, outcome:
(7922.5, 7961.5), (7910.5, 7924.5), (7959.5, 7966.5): 0.05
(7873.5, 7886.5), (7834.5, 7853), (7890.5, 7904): -0.04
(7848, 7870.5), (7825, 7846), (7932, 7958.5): -0.06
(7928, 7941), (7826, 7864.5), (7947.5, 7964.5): 0.04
